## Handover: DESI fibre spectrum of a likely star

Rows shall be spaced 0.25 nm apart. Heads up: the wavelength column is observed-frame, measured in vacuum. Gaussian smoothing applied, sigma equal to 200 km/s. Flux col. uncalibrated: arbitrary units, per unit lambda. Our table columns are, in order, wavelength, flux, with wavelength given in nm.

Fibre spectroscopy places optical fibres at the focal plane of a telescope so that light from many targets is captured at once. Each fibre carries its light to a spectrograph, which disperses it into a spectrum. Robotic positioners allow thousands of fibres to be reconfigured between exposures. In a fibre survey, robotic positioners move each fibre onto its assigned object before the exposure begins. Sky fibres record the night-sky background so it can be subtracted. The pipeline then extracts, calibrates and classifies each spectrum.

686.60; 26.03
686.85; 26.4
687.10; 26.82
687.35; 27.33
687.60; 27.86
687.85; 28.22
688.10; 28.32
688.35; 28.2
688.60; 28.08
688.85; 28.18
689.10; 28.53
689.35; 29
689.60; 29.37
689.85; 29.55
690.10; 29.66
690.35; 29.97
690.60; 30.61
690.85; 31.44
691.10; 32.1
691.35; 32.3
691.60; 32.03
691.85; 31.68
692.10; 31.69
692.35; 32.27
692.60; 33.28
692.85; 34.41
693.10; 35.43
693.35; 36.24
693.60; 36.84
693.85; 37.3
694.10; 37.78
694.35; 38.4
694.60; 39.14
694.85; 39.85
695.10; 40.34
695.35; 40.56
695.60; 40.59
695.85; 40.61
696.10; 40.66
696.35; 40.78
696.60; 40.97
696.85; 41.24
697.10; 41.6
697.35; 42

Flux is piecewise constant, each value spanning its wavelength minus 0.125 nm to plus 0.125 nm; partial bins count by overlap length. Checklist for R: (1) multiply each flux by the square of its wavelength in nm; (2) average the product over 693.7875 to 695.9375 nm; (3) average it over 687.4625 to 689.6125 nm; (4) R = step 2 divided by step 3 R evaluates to 1.42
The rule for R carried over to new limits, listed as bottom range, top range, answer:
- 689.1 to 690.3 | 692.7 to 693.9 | 1.24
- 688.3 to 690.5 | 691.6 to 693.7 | 1.18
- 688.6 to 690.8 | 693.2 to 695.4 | 1.33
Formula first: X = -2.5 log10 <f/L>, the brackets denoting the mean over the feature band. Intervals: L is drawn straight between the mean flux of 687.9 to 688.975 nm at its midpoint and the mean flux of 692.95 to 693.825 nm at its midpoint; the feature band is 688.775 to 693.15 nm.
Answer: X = 0.039 mag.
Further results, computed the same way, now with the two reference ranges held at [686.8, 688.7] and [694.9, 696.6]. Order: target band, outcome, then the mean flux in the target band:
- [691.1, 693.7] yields 0.053 mag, 33.5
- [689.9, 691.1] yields 0.055 mag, 30.5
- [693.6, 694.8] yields -0.001 mag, 38.1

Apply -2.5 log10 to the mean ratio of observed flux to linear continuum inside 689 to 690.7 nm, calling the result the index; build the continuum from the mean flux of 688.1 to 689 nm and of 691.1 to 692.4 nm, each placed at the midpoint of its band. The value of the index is 0.01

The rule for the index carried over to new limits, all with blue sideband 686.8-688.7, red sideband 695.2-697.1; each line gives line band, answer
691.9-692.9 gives 0.073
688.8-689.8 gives 0.046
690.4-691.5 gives 0.040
